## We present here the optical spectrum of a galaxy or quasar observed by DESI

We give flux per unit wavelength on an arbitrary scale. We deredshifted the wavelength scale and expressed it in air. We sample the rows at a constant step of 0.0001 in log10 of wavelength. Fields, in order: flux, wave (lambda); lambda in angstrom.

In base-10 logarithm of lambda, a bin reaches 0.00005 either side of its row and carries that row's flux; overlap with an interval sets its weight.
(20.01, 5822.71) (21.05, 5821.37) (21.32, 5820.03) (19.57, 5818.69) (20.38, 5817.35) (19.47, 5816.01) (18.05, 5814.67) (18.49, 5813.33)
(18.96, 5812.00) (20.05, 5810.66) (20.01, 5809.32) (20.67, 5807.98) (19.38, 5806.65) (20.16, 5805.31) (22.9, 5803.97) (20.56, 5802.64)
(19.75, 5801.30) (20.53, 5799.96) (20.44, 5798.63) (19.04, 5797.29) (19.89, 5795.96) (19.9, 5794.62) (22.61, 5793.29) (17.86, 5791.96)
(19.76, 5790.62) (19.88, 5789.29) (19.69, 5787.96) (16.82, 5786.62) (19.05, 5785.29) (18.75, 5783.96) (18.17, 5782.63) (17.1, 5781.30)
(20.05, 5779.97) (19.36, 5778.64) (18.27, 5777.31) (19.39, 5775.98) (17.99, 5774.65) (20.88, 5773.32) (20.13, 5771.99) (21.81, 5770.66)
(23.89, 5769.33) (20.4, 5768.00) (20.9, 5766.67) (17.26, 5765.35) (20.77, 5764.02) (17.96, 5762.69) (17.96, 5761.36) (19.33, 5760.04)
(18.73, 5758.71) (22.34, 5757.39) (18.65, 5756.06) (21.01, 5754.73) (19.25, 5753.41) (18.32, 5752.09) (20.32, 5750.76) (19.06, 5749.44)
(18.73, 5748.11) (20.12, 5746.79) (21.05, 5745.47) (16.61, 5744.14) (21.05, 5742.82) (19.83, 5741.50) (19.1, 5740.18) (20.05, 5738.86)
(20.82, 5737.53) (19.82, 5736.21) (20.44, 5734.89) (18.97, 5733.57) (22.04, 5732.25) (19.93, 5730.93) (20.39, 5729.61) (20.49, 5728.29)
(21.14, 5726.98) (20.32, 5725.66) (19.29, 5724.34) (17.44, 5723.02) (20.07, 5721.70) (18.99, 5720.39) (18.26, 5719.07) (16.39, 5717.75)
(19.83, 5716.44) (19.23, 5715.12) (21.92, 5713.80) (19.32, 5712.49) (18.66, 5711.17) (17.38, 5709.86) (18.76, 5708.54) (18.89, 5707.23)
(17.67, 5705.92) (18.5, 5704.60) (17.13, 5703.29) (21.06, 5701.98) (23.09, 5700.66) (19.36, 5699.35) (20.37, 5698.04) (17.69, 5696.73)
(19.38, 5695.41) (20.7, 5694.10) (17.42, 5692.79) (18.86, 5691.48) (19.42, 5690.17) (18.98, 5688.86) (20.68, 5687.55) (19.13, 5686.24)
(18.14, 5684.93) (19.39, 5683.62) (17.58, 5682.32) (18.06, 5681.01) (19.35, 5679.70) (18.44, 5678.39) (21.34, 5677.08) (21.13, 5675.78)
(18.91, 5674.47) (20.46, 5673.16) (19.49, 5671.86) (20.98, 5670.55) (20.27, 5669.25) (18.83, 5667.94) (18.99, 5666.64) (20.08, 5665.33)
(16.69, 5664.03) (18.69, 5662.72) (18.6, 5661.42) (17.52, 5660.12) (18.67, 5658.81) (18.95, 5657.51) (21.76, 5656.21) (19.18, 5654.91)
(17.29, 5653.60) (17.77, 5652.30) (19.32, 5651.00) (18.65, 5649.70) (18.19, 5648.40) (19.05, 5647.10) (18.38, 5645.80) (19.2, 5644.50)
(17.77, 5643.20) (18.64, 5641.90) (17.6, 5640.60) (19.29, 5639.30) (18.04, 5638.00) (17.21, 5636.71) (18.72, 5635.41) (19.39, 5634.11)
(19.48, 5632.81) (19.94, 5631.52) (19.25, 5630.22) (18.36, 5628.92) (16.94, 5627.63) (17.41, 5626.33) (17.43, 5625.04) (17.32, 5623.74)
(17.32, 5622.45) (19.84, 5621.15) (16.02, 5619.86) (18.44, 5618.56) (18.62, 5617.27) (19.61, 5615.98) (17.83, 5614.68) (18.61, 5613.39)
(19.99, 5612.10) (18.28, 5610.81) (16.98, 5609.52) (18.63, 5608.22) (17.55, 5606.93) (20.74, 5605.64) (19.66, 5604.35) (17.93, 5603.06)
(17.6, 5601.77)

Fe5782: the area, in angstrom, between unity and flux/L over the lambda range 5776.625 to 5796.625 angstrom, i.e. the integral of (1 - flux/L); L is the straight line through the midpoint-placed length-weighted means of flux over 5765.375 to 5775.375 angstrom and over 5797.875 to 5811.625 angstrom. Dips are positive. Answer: 1.3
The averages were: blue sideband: 20.6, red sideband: 20.4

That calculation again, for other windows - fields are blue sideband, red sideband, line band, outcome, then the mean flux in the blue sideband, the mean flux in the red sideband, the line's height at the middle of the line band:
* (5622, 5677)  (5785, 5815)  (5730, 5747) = -0.5 angstrom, 18.8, 19.8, 19.4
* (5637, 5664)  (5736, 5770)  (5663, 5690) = -0.7 angstrom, 18.6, 19.7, 18.9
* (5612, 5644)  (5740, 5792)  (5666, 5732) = -1.6 angstrom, 18.3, 19.5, 18.9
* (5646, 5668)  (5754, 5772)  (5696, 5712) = 0.2 angstrom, 18.7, 20.1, 19.3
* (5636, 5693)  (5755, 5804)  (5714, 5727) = 0.1 angstrom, 18.9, 19.7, 19.3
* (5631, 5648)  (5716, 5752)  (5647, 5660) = 0.0 angstrom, 18.7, 19.6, 18.8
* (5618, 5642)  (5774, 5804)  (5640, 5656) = -0.1 angstrom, 18.2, 19.4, 18.4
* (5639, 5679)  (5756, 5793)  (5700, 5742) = -0.6 angstrom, 19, 19.4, 19.3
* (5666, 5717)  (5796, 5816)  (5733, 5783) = 0.1 angstrom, 19.4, 19.9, 19.7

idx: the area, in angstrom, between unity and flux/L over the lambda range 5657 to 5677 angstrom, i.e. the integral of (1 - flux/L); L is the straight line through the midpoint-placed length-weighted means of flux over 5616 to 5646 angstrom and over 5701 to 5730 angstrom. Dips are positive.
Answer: -0.6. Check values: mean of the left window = 18.3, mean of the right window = 19.2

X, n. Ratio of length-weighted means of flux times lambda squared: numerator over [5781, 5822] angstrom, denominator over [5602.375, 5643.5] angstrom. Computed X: 1.14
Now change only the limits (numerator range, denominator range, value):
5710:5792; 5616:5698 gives 1.07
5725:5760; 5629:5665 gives 1.11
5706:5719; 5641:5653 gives 1.04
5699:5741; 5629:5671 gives 1.06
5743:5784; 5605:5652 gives 1.11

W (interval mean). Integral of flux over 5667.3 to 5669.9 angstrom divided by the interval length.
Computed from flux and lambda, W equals 19.5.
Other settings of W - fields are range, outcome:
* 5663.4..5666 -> 18.4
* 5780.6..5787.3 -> 18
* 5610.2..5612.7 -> 19.1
